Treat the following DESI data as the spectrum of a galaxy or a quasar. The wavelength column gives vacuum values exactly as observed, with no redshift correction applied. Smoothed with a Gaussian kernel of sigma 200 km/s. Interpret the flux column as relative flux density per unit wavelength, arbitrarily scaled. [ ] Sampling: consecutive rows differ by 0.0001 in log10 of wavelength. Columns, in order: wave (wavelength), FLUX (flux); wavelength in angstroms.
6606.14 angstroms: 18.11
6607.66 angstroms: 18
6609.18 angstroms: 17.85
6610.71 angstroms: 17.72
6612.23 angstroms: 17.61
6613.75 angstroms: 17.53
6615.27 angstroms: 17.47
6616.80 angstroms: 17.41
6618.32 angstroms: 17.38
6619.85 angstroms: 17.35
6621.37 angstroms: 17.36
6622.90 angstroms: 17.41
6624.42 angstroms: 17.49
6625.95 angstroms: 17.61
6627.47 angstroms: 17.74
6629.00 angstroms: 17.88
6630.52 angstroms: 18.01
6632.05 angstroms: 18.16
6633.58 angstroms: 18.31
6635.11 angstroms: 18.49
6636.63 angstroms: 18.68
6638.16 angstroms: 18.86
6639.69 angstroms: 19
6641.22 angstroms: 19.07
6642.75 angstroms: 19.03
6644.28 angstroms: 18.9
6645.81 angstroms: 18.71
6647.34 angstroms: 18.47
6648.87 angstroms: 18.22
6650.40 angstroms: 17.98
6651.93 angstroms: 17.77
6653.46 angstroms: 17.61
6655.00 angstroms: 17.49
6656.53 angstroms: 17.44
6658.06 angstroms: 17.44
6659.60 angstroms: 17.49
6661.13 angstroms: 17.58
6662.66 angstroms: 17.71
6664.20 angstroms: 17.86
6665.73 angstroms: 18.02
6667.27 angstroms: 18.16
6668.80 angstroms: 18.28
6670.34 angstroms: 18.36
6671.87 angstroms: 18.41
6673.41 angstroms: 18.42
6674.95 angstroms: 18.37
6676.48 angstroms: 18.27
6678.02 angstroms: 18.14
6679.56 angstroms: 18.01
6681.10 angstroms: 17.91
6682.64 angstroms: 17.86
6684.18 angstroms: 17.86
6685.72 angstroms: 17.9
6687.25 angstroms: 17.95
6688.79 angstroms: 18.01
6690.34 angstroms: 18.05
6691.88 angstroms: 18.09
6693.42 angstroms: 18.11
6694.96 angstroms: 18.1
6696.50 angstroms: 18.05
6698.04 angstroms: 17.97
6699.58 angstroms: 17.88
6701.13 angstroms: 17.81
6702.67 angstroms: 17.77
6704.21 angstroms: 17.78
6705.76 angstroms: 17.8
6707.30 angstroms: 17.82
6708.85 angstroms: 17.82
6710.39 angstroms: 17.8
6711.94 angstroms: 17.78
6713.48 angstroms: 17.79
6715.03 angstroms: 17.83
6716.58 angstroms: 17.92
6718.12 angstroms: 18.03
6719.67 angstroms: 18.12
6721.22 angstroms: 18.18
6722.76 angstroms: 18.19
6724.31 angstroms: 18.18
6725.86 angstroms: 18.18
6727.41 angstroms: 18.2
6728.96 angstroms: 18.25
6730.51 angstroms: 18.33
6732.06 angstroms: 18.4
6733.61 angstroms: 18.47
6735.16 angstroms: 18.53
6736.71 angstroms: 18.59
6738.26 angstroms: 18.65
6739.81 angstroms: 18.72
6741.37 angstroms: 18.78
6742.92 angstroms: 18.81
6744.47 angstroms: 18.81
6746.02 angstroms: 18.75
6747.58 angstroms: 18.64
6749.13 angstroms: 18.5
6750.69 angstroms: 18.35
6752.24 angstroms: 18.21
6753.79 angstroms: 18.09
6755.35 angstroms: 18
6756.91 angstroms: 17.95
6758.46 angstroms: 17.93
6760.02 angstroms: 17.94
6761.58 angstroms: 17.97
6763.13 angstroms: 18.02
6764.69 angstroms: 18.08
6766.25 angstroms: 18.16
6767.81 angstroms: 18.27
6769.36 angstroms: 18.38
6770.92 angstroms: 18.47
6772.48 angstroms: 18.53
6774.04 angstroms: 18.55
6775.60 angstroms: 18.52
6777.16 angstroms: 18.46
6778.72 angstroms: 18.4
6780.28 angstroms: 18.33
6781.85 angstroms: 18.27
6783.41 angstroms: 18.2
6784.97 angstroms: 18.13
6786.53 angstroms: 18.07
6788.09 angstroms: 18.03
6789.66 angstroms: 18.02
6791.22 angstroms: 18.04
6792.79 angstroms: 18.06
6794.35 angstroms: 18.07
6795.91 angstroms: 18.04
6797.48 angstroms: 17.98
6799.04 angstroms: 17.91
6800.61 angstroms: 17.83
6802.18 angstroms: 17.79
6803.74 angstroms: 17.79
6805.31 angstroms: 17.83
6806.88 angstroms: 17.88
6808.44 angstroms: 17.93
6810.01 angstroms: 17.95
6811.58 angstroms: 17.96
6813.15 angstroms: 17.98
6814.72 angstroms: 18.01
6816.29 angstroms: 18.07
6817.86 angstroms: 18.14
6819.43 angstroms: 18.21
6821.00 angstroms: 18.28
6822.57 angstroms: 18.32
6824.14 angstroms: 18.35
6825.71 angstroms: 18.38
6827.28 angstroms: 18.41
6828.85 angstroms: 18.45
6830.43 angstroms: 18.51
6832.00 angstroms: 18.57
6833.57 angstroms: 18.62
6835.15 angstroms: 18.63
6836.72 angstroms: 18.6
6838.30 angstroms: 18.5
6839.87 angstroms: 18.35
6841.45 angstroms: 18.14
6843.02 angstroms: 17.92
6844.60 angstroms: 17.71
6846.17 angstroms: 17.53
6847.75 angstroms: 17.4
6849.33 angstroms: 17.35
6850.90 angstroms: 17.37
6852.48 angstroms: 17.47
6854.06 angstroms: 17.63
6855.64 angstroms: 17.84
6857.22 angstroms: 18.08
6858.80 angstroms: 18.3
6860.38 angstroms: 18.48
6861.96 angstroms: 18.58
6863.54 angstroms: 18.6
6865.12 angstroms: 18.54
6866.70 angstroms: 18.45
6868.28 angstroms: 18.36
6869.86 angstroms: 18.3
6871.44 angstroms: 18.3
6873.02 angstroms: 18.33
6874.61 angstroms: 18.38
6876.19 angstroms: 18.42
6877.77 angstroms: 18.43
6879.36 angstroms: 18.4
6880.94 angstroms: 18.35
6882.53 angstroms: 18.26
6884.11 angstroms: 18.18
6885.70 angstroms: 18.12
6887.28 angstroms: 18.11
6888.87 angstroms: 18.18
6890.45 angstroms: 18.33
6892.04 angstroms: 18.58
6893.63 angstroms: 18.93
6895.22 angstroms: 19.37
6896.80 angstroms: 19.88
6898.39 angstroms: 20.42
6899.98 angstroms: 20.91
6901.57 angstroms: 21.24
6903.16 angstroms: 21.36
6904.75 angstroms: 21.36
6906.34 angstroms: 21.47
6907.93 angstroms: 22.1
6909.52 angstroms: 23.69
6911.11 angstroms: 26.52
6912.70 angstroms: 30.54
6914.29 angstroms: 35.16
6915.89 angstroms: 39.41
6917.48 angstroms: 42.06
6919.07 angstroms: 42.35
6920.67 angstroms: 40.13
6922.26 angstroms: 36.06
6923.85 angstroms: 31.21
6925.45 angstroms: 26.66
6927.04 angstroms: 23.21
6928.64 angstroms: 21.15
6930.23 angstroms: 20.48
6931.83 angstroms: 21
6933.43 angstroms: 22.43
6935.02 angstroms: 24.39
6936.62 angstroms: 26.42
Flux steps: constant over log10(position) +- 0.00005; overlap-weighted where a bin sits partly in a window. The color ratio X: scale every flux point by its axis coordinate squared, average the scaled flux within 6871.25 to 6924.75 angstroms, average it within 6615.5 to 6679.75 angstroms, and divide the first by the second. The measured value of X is 1.43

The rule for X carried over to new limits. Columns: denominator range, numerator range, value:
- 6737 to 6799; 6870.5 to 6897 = 1.05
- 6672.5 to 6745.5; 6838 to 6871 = 1.04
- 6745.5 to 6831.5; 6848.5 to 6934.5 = 1.26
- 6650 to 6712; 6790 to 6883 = 1.06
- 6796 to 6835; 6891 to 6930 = 1.51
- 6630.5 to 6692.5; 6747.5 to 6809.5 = 1.03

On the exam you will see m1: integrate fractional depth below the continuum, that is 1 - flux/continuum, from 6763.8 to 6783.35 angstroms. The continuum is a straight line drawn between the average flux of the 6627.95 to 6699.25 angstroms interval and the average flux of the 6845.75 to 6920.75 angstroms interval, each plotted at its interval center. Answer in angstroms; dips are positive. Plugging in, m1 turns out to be 1.4 angstroms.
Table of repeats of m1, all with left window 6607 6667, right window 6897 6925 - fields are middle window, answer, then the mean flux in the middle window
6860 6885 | 8.2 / 18.4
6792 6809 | 4.6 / 17.9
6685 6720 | 4.5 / 17.9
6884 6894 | 3.5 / 18.3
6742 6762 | 3.8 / 18.3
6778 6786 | 1.9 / 18.3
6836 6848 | 3.7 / 18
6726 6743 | 2.6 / 18.5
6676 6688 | 1.1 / 18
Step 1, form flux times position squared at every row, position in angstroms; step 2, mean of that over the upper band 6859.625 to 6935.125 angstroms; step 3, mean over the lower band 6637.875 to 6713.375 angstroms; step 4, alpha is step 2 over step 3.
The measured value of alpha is 1.36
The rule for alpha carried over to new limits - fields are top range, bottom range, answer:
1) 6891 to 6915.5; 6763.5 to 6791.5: 1.31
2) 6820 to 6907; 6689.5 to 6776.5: 1.06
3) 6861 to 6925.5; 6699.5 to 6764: 1.33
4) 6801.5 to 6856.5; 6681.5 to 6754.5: 1.03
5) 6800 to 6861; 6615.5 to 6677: 1.06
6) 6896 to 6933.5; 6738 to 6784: 1.55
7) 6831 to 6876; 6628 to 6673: 1.06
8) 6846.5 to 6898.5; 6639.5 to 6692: 1.08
